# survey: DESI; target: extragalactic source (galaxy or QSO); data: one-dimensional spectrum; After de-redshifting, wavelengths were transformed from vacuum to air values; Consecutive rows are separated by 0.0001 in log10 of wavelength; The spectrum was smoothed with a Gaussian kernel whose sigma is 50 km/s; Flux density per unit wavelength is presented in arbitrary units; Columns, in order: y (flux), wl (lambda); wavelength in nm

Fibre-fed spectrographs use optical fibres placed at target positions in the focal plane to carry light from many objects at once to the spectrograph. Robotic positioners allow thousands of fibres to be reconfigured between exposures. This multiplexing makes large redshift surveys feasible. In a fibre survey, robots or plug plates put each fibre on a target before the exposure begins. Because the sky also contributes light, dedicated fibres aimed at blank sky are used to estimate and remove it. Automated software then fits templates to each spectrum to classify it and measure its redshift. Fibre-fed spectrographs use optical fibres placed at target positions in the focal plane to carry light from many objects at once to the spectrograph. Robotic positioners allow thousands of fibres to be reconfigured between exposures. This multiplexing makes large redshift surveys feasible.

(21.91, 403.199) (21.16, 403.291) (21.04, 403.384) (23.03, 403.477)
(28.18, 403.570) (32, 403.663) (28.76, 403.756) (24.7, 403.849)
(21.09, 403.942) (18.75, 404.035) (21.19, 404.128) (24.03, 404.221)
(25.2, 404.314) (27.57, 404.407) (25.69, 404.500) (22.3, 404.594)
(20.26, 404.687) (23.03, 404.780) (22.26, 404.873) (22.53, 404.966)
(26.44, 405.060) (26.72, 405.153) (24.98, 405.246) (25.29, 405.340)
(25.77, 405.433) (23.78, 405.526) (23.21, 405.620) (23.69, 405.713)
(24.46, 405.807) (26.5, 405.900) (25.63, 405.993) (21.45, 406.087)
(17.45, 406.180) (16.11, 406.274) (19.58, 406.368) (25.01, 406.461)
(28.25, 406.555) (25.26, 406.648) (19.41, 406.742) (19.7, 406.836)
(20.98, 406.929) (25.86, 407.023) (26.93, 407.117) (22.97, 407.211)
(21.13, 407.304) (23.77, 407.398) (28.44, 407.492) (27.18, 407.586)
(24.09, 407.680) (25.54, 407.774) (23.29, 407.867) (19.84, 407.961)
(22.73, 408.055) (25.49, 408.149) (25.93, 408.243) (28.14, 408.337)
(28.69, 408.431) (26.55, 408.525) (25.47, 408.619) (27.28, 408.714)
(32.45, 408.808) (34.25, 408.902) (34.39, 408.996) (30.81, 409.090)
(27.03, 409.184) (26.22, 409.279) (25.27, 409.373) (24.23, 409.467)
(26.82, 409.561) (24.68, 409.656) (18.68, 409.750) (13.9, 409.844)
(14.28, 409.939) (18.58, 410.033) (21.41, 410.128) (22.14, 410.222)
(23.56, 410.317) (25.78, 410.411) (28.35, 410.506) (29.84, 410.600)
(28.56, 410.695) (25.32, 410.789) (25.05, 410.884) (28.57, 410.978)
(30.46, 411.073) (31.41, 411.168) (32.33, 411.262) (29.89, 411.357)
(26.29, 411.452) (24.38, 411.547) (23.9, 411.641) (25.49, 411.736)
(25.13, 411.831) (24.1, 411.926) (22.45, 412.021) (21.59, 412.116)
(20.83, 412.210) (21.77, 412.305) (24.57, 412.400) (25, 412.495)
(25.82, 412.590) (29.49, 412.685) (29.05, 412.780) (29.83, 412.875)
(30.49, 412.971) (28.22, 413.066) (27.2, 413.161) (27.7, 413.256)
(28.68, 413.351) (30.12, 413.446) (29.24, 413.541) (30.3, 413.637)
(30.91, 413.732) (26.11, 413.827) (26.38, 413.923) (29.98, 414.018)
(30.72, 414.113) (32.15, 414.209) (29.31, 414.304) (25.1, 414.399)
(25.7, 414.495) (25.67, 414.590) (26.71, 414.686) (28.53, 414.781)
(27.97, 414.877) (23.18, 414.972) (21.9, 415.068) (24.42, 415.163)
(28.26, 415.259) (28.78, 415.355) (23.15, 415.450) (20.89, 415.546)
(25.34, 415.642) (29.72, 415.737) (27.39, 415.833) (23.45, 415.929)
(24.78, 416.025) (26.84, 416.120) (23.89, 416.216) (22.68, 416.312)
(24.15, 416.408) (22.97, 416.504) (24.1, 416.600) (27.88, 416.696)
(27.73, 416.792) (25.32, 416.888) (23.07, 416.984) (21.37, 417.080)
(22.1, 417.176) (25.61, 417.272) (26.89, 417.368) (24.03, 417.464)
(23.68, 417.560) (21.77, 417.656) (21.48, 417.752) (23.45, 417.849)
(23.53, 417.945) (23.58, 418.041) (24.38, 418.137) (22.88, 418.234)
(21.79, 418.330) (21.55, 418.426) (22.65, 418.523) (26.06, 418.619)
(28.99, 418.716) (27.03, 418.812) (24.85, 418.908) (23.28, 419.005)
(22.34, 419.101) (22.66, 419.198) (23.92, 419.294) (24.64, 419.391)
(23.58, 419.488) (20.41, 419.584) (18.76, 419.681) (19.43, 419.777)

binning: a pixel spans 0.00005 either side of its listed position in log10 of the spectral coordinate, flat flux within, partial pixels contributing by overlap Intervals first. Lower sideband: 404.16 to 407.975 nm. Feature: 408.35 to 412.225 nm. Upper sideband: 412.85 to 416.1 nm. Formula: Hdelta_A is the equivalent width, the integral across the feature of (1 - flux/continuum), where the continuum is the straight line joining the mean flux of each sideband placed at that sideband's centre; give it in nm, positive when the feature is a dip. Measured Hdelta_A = -0.05 nm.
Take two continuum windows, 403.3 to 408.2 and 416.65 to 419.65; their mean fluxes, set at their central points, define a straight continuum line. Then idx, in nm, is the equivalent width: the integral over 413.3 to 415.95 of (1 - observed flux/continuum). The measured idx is -0.366 nm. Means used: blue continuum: 23.8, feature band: 27.2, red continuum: 23.9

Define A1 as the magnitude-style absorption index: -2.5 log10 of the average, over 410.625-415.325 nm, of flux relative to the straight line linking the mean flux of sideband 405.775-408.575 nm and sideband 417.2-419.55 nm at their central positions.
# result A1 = -0.136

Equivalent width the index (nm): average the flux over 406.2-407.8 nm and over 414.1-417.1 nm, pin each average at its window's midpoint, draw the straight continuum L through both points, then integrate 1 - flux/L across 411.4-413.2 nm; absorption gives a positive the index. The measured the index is -0.053 nm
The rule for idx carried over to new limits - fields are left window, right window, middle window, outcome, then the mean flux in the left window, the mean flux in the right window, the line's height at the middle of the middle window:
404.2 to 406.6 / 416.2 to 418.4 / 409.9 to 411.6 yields -0.156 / 23.7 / 23.8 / 23.8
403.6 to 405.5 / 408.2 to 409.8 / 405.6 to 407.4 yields 0.204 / 24.5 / 27.4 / 25.8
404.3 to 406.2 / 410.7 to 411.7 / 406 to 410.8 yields 0.285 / 24.1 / 27.8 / 26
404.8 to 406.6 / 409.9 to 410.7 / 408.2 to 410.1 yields -0.173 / 23.6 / 23.4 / 23.5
